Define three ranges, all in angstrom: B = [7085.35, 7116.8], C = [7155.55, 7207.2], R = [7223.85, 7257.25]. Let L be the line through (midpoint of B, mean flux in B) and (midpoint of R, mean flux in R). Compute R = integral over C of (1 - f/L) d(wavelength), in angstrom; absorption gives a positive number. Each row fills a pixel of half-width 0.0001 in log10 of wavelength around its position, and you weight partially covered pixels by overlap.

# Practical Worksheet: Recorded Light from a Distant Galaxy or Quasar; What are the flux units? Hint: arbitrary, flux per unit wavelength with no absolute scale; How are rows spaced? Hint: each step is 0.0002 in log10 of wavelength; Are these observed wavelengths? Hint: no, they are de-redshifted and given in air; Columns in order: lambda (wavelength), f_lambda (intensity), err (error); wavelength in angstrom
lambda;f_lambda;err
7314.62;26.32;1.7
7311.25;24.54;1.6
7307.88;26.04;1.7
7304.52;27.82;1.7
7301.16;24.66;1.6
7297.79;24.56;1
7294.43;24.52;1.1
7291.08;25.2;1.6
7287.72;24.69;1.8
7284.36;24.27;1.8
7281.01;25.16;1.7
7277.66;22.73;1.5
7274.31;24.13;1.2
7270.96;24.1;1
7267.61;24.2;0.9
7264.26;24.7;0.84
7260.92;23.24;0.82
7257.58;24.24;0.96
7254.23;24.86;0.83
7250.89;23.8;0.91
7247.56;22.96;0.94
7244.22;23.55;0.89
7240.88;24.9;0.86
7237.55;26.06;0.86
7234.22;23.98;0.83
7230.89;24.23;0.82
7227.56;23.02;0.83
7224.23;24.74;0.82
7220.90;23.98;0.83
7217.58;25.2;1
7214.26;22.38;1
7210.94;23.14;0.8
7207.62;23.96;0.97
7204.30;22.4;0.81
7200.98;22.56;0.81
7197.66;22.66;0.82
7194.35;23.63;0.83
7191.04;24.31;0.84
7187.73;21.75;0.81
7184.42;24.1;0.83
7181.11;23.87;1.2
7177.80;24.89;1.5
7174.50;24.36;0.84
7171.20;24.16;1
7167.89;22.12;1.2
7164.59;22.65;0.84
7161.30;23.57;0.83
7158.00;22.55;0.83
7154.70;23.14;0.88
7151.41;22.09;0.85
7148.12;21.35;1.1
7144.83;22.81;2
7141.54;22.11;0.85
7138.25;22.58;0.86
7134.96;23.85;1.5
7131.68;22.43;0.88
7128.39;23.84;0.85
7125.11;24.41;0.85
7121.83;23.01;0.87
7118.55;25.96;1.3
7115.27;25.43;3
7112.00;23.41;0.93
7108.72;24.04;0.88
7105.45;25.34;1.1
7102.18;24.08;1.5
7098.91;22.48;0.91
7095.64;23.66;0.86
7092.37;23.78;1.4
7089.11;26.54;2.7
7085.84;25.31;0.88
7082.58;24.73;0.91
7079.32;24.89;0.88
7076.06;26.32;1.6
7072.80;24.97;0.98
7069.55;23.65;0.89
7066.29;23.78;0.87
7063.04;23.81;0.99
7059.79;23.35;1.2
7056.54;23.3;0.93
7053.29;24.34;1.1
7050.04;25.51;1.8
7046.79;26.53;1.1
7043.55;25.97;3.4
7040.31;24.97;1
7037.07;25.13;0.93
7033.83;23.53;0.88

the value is 2.0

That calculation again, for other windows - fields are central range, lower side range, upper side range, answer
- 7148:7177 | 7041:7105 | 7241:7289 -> 1.57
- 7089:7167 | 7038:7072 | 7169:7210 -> 1.70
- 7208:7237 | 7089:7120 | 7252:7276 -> 0.37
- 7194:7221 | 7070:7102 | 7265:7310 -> 1.59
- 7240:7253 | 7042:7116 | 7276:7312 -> 0.57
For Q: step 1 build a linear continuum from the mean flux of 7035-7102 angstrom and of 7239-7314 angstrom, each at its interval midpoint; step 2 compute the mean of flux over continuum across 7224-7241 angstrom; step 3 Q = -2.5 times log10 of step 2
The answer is 0.00 mag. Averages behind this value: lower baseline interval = 24.6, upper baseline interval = 24.5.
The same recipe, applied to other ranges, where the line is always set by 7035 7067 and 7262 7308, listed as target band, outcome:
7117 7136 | 0.03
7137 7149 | 0.11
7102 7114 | 0.02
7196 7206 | 0.10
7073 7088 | -0.03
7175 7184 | 0.02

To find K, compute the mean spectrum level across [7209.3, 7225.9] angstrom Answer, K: 23.9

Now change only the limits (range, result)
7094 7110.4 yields 23.9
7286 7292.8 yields 24.9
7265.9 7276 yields 24.1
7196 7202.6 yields 22.6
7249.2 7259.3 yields 24.3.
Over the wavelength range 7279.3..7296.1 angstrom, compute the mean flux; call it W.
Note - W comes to 24.8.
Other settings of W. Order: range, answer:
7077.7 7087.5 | 25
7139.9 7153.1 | 22.1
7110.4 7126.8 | 24.5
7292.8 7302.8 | 24.6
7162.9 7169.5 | 22.4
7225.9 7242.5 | 24.4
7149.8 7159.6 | 22.6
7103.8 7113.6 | 24.3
